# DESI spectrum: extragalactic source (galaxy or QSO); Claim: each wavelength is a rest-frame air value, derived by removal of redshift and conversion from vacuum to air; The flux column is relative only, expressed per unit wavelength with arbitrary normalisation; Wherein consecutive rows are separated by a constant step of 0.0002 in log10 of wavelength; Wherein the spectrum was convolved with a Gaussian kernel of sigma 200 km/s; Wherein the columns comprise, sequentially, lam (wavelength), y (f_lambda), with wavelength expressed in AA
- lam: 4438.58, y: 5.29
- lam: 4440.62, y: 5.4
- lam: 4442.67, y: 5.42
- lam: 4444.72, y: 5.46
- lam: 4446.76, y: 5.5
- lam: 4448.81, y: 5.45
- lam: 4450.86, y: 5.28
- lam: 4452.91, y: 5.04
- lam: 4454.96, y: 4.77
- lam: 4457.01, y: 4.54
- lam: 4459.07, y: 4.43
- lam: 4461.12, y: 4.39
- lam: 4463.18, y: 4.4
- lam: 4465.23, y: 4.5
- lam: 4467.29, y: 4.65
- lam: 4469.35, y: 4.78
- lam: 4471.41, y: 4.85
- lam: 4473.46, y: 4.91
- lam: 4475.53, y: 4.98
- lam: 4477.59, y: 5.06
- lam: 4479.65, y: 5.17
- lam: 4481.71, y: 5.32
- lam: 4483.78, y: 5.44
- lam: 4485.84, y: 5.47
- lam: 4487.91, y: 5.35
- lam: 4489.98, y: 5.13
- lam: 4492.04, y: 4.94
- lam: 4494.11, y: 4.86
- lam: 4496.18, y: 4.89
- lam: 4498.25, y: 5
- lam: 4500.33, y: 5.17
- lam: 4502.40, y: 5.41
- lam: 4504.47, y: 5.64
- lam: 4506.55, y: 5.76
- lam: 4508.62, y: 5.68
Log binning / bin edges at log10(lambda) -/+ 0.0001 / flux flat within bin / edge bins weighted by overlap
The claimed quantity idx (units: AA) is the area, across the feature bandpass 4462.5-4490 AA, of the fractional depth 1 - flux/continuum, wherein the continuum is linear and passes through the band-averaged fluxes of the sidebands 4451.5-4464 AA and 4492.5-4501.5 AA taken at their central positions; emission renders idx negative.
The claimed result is -1.21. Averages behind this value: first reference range 4.62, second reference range 4.98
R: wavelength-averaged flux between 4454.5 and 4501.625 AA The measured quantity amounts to 4.92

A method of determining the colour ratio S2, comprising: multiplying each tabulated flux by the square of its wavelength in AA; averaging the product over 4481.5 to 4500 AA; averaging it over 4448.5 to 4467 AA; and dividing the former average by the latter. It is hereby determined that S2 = 1.11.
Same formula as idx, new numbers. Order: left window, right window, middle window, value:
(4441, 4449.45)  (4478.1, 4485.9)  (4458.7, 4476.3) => 2.3 AA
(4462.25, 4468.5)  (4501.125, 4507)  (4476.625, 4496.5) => -0.3 AA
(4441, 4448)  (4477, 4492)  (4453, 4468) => 2.3 AA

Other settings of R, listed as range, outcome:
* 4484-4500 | 5.11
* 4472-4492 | 5.18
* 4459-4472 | 4.57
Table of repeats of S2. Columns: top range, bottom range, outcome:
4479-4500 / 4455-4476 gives 1.12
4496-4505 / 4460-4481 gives 1.11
